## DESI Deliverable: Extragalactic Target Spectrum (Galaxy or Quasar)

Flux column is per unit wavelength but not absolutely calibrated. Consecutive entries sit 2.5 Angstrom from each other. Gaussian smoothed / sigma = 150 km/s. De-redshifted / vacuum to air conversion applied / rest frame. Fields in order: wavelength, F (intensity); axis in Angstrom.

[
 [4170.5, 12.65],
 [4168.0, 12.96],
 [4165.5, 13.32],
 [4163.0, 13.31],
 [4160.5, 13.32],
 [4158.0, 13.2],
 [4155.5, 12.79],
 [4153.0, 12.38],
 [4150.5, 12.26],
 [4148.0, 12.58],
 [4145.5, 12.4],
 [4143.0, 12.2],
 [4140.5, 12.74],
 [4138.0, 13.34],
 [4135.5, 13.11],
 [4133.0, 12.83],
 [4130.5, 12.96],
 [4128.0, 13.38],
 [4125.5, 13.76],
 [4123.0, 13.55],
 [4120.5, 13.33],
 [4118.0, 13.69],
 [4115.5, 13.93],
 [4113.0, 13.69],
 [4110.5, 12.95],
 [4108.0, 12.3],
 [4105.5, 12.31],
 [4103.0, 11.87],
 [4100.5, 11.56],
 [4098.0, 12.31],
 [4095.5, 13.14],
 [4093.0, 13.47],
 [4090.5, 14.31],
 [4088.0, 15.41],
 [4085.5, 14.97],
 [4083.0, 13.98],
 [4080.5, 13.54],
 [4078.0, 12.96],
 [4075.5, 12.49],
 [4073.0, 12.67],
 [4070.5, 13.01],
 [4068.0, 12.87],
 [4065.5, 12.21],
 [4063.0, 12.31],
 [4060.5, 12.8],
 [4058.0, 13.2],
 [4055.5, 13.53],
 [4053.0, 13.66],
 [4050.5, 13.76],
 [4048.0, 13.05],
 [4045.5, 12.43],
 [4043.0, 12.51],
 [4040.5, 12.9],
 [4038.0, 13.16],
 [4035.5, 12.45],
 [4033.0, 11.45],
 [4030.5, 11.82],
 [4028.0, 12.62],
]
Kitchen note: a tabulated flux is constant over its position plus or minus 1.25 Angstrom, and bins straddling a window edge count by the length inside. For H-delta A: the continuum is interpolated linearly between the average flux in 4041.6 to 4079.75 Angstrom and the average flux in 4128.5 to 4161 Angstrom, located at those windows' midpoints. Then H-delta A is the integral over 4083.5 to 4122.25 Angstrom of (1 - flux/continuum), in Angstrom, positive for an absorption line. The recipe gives -1.38 Angstrom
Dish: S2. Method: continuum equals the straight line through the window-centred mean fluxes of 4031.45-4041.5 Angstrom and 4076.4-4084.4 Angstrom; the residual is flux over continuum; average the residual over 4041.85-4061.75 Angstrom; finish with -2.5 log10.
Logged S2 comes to -0.03 mag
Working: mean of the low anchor 12.5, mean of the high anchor 13.5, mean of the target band 13.1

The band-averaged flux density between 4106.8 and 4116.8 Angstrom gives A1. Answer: 13.2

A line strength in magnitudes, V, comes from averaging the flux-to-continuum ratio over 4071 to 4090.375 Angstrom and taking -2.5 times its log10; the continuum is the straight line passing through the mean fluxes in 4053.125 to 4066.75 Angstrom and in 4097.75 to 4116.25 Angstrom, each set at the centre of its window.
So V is -0.08 mag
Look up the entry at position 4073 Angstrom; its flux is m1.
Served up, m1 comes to 12.67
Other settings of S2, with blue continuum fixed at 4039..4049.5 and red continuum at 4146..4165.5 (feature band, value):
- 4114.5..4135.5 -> -0.05 mag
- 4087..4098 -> -0.09 mag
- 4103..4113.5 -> 0.01 mag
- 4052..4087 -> -0.03 mag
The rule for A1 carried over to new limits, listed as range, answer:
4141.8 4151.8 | 12.4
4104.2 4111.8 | 12.5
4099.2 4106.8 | 11.9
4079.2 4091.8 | 14.4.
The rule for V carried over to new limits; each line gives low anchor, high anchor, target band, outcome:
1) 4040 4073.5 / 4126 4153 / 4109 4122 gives -0.05 mag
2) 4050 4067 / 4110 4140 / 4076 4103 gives -0.02 mag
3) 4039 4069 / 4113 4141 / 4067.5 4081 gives 0.01 mag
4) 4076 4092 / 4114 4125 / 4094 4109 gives 0.13 mag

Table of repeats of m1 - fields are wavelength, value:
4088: 15.41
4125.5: 13.76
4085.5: 14.97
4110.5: 12.95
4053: 13.66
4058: 13.2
